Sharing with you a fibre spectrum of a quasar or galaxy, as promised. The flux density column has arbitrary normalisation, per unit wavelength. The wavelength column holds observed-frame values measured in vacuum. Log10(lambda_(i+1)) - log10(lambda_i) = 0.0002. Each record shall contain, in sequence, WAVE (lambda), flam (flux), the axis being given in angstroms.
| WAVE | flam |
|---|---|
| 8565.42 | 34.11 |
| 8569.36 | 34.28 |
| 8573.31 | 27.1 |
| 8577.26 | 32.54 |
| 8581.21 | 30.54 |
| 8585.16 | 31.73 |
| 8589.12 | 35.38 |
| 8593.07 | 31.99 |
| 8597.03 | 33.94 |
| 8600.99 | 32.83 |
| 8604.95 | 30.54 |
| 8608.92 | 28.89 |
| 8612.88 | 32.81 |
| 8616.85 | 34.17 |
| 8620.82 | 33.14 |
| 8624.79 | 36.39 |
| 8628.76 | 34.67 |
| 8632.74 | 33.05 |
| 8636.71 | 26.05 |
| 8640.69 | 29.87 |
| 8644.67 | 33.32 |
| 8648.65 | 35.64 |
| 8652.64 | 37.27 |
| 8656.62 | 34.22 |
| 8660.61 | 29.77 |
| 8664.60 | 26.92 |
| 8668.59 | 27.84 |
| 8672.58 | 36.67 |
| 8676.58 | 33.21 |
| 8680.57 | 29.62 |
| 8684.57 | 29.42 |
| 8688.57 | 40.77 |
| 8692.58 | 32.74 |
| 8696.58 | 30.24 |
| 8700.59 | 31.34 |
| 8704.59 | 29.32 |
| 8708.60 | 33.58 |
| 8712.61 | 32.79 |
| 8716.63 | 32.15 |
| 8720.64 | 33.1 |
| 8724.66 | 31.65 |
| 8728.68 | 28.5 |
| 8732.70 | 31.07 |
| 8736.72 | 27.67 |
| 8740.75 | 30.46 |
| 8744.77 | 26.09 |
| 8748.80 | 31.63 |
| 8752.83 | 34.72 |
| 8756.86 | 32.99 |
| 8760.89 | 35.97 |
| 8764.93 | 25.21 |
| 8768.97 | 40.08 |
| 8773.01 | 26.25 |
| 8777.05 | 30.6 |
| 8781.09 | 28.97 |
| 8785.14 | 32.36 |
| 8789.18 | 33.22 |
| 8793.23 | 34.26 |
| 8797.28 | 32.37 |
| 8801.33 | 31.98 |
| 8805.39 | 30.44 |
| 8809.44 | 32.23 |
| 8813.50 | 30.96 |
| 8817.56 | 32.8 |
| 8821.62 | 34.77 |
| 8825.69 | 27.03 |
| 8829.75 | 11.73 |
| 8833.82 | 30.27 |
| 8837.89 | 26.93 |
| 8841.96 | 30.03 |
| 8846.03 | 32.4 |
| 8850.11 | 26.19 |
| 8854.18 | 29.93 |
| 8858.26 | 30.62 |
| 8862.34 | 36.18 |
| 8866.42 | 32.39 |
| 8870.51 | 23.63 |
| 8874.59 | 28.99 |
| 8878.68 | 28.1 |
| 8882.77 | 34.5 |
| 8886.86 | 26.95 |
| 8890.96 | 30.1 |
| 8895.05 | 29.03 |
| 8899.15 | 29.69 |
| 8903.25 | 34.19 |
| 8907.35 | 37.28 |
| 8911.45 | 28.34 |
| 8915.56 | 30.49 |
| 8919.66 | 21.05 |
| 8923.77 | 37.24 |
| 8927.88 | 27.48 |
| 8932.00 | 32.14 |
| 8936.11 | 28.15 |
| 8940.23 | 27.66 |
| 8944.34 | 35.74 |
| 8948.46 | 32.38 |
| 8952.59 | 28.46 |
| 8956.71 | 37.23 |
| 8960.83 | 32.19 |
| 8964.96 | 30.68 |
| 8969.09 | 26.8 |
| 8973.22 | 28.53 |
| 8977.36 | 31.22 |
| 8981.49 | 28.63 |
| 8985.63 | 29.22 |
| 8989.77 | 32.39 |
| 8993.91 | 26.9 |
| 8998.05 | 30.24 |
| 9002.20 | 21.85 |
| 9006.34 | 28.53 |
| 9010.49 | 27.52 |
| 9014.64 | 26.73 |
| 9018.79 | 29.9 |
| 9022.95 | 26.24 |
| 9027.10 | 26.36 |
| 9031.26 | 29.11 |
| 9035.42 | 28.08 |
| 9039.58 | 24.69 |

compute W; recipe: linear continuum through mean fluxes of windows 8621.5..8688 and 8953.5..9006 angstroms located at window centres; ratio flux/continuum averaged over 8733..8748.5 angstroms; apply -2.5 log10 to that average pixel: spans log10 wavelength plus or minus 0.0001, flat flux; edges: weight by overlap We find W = 0.10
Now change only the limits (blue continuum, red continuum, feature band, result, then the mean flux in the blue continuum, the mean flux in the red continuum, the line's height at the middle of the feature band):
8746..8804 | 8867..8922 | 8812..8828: 0.00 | 32.1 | 29.5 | 31.1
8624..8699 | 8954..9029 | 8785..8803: -0.06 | 32.4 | 29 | 31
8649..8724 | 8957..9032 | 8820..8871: 0.06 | 32.3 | 28.7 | 30.5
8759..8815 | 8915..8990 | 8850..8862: 0.03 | 31.8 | 30.4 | 31.2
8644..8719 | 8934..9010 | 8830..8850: 0.11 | 32.5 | 29.8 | 31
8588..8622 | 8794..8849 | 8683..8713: -0.04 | 32.6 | 29.6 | 31.3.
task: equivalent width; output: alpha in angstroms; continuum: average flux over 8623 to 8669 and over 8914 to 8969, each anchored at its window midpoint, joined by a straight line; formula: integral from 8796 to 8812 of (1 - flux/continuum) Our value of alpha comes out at -0.2 angstroms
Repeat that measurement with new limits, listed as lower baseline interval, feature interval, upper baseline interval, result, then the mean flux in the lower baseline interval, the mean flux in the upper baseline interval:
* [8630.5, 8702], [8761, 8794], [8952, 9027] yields -0.5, 32.1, 29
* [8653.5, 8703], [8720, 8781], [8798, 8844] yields -0.8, 32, 29.1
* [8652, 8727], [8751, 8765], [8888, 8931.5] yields -0.7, 32.1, 30.5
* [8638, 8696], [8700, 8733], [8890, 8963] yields 0.7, 32.5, 31.1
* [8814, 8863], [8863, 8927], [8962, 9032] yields -3.3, 28.9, 28.3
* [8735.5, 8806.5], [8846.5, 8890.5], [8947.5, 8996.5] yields 1.5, 31.5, 30.3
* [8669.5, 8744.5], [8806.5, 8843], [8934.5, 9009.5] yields 2.8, 31.7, 29.8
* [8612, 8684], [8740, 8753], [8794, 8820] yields 0.8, 32.4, 32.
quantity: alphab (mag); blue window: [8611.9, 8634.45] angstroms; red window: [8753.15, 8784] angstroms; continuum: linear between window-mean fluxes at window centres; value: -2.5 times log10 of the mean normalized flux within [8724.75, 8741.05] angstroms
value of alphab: 0.094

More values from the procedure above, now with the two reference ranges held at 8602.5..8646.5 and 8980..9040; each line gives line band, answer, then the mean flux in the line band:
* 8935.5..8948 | -0.090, 31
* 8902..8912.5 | -0.164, 33.7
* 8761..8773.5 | -0.047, 31.8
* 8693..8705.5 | 0.019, 30.7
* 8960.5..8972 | -0.042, 29.4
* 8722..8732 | 0.020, 30.4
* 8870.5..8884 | 0.002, 29.2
